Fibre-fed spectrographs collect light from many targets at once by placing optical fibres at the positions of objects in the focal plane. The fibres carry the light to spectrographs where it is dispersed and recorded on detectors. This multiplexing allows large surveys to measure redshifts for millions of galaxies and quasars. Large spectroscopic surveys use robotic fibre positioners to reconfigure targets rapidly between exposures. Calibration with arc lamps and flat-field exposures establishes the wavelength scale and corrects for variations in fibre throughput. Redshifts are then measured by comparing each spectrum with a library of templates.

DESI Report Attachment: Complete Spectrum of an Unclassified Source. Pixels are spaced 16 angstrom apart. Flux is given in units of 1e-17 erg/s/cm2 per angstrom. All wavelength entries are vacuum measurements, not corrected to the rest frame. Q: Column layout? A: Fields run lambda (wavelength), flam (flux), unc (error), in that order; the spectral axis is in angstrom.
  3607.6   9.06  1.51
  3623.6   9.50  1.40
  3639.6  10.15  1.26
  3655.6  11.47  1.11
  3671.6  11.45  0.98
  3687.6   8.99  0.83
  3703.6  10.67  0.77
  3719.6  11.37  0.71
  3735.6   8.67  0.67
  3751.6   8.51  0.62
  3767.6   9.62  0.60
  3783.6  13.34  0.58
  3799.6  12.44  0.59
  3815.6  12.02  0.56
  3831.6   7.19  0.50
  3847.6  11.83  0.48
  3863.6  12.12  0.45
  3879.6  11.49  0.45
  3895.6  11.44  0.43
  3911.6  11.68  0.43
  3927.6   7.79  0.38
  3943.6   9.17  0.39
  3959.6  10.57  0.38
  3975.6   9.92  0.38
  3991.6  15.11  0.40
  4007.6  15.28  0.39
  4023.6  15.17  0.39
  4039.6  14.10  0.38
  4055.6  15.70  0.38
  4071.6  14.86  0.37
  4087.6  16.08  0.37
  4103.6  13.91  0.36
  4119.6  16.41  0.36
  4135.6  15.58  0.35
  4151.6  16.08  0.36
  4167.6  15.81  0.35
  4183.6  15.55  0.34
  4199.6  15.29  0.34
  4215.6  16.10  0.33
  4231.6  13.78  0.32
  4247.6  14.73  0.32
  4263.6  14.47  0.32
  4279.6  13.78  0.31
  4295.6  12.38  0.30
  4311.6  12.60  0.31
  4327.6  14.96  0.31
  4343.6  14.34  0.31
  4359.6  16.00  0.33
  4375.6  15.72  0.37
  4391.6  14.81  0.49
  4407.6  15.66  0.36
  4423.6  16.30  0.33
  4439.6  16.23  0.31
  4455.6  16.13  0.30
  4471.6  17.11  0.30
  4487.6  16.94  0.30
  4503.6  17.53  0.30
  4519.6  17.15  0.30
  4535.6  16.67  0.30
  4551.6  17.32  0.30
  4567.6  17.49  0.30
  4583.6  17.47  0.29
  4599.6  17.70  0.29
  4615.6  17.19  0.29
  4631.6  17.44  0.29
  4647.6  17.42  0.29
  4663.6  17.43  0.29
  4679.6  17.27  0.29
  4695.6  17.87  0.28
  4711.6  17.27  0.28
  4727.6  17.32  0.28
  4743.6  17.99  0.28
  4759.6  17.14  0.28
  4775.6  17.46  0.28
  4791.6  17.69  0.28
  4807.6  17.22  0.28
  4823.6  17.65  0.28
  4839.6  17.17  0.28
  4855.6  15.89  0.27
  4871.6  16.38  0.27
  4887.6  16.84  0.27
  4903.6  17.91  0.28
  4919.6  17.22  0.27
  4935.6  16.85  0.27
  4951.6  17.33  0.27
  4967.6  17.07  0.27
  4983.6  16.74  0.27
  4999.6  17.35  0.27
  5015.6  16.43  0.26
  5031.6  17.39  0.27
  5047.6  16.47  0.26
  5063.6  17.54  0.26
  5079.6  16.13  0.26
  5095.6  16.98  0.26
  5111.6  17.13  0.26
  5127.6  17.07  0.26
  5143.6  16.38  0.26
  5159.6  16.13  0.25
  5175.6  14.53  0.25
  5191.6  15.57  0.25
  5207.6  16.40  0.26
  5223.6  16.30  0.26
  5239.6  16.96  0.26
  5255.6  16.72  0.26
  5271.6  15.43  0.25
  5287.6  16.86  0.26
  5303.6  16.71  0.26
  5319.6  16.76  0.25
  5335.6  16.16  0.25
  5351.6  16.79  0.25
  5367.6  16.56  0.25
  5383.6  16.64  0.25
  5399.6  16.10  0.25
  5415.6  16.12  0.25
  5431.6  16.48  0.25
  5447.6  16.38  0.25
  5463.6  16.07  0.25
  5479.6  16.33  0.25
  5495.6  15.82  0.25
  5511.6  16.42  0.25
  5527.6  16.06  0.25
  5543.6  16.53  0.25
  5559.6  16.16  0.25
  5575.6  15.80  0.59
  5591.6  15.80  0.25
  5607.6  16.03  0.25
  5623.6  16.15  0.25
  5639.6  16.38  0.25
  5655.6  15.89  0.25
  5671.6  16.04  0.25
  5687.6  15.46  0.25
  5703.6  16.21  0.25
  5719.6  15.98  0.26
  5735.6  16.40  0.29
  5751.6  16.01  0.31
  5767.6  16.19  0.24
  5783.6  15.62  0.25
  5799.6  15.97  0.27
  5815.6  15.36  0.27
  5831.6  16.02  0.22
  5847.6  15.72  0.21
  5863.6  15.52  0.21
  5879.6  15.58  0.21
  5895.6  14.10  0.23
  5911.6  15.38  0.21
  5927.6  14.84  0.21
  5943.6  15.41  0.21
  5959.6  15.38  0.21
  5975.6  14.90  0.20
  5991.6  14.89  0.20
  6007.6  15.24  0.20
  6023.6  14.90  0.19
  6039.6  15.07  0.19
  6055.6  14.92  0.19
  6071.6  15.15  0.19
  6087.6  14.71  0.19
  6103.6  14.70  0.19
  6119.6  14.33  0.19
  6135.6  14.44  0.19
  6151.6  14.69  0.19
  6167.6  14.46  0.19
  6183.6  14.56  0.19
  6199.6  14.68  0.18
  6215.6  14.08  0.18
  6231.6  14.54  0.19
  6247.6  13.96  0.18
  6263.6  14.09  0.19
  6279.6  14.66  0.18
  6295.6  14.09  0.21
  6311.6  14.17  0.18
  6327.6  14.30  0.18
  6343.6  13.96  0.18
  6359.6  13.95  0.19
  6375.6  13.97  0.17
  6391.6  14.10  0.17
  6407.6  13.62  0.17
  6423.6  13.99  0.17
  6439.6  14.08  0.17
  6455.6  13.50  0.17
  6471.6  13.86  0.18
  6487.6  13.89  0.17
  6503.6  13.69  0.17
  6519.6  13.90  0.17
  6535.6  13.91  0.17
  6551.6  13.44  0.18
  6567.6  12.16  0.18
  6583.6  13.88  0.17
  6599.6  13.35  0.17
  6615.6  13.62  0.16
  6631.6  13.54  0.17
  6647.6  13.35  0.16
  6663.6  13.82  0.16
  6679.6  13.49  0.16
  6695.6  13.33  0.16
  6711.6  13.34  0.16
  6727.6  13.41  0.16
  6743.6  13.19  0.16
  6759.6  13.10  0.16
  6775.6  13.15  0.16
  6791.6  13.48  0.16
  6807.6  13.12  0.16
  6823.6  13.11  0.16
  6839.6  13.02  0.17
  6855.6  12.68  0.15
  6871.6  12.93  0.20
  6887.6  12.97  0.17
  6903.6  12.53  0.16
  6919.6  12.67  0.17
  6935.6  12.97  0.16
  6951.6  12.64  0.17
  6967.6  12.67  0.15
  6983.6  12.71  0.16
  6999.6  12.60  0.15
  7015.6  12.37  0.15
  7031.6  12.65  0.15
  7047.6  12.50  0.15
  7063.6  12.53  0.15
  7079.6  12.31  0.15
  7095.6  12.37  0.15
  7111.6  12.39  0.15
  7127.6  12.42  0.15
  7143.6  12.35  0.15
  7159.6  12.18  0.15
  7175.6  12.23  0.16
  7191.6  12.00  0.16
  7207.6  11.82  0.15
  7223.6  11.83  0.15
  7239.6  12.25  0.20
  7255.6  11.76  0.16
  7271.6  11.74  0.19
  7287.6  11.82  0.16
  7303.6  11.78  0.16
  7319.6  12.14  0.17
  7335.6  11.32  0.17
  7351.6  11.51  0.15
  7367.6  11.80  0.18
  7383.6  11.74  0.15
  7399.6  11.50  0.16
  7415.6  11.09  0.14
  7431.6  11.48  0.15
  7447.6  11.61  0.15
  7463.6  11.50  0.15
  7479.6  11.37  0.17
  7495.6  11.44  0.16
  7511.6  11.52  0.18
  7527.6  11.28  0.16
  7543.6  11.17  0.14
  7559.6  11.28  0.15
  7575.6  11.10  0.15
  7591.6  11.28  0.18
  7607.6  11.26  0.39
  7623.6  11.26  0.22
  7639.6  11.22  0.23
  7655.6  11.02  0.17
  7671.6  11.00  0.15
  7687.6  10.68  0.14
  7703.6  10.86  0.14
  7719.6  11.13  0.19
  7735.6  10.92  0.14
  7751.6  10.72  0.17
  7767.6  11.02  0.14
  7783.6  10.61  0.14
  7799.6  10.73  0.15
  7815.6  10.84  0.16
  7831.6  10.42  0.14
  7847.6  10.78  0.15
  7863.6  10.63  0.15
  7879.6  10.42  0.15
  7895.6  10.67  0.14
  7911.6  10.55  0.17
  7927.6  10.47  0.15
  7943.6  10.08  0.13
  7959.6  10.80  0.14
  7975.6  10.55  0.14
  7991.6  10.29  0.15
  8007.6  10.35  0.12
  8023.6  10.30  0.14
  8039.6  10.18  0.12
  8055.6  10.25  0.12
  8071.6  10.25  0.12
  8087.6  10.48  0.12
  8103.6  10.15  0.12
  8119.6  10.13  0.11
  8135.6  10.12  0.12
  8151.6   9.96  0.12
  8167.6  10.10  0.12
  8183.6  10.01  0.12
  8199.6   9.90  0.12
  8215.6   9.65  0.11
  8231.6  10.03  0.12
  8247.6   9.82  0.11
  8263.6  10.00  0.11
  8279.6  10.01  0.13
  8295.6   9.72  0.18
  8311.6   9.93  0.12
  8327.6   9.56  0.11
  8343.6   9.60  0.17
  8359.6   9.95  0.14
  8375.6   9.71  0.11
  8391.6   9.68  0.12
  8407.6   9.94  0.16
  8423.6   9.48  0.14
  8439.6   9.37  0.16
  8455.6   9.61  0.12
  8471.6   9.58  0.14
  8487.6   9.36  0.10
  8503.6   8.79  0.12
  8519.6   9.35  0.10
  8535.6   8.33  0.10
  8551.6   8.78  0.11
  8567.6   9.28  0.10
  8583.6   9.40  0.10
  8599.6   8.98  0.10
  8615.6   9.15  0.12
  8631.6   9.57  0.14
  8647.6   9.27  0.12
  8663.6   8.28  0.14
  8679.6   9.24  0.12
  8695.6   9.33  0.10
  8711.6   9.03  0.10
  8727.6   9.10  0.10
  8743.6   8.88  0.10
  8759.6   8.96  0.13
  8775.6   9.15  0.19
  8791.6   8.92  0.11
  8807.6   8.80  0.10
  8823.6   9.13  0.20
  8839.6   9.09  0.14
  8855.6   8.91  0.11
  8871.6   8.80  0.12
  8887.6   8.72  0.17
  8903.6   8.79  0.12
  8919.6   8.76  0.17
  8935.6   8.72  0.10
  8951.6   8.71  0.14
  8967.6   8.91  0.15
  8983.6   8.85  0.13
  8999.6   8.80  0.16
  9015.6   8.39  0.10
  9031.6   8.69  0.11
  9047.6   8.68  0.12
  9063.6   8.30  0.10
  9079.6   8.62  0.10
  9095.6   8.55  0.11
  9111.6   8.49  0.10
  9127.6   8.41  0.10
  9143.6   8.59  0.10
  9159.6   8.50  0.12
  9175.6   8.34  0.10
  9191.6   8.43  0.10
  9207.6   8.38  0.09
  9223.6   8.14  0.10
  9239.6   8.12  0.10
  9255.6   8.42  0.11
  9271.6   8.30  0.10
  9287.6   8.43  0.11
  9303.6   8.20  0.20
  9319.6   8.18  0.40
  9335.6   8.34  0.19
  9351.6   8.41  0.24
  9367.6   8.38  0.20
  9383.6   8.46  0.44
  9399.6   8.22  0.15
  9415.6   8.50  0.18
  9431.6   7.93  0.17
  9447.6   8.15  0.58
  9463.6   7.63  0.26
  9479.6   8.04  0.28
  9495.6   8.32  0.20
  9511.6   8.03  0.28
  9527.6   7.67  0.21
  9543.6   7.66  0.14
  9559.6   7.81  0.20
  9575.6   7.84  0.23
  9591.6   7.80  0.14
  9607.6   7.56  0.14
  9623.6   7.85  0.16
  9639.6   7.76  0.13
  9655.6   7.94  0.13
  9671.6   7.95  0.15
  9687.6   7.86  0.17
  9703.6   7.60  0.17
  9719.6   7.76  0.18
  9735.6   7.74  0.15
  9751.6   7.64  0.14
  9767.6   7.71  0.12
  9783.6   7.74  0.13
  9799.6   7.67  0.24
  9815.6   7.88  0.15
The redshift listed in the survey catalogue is 0.00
